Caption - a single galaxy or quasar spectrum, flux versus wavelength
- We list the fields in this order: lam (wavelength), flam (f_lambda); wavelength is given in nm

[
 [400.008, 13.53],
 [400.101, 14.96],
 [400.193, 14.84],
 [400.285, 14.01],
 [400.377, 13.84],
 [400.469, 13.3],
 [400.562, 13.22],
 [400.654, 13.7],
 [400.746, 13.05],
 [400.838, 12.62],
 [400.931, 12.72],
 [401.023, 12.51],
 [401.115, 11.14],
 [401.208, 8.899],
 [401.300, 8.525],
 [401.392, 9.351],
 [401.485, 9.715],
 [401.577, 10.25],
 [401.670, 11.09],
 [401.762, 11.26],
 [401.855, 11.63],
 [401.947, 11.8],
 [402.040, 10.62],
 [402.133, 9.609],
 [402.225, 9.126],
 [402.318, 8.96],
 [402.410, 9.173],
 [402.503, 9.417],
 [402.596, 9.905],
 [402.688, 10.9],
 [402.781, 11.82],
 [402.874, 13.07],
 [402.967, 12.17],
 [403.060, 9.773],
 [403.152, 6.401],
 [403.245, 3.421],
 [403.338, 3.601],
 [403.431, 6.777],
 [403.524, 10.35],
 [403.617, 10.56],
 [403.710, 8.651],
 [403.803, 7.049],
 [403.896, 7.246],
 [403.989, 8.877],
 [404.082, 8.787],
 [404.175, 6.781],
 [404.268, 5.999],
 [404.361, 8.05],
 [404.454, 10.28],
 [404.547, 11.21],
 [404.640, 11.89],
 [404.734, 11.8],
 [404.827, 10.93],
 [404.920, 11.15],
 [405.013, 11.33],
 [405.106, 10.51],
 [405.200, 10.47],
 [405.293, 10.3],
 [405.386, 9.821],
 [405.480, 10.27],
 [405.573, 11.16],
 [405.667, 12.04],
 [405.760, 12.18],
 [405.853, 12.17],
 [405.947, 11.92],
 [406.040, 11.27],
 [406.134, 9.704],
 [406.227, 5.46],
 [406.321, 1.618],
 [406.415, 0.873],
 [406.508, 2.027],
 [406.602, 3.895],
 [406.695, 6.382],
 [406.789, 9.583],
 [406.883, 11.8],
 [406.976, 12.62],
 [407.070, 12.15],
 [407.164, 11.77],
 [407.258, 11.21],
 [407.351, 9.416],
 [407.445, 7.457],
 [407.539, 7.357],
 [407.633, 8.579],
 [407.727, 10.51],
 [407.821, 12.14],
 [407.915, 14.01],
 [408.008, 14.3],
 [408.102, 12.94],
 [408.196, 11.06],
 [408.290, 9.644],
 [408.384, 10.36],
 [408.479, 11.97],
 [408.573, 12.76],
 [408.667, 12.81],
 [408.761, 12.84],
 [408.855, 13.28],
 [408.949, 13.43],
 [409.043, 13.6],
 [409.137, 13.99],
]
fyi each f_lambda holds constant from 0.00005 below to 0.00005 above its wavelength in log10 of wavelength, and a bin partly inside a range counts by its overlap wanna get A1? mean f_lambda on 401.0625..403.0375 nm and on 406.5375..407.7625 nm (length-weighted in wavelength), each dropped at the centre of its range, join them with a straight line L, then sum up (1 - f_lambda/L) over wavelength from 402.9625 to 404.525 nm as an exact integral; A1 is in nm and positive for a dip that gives 0.34 nm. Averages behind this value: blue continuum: 10.4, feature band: 7.87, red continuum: 9.32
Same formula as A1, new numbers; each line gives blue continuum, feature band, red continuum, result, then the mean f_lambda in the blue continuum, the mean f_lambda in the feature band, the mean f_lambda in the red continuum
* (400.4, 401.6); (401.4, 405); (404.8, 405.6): 0.51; 11.5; 9.49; 10.6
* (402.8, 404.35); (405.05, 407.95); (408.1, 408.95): 0.28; 8.16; 9.36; 12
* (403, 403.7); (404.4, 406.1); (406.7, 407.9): -0.44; 7.43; 11.1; 10.3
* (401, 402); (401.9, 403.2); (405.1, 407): -0.01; 10.5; 10.2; 8.78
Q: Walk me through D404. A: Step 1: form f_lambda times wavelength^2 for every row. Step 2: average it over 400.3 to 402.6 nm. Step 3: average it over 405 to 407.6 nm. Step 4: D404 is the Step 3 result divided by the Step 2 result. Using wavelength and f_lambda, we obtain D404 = 0.85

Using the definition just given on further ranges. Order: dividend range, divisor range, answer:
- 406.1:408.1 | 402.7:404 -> 1.04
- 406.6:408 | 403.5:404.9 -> 1.12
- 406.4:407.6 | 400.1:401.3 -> 0.68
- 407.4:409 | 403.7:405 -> 1.27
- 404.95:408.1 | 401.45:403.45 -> 1.03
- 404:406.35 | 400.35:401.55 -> 0.87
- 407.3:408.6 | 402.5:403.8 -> 1.24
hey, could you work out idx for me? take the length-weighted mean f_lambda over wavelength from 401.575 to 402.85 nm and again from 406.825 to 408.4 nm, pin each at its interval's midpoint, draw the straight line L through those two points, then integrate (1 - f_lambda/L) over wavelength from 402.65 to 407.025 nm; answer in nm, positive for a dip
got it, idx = 0.69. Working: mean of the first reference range 10.4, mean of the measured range 9.04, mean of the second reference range 11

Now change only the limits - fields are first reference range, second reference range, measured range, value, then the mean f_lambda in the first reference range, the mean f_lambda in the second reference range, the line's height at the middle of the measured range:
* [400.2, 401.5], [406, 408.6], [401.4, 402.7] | 0.15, 12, 9.36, 11.5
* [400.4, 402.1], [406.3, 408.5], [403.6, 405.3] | 0.13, 11.4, 9.38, 10.4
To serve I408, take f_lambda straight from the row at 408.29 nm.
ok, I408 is 9.644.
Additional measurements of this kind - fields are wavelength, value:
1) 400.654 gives 13.7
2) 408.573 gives 12.76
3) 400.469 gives 13.3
